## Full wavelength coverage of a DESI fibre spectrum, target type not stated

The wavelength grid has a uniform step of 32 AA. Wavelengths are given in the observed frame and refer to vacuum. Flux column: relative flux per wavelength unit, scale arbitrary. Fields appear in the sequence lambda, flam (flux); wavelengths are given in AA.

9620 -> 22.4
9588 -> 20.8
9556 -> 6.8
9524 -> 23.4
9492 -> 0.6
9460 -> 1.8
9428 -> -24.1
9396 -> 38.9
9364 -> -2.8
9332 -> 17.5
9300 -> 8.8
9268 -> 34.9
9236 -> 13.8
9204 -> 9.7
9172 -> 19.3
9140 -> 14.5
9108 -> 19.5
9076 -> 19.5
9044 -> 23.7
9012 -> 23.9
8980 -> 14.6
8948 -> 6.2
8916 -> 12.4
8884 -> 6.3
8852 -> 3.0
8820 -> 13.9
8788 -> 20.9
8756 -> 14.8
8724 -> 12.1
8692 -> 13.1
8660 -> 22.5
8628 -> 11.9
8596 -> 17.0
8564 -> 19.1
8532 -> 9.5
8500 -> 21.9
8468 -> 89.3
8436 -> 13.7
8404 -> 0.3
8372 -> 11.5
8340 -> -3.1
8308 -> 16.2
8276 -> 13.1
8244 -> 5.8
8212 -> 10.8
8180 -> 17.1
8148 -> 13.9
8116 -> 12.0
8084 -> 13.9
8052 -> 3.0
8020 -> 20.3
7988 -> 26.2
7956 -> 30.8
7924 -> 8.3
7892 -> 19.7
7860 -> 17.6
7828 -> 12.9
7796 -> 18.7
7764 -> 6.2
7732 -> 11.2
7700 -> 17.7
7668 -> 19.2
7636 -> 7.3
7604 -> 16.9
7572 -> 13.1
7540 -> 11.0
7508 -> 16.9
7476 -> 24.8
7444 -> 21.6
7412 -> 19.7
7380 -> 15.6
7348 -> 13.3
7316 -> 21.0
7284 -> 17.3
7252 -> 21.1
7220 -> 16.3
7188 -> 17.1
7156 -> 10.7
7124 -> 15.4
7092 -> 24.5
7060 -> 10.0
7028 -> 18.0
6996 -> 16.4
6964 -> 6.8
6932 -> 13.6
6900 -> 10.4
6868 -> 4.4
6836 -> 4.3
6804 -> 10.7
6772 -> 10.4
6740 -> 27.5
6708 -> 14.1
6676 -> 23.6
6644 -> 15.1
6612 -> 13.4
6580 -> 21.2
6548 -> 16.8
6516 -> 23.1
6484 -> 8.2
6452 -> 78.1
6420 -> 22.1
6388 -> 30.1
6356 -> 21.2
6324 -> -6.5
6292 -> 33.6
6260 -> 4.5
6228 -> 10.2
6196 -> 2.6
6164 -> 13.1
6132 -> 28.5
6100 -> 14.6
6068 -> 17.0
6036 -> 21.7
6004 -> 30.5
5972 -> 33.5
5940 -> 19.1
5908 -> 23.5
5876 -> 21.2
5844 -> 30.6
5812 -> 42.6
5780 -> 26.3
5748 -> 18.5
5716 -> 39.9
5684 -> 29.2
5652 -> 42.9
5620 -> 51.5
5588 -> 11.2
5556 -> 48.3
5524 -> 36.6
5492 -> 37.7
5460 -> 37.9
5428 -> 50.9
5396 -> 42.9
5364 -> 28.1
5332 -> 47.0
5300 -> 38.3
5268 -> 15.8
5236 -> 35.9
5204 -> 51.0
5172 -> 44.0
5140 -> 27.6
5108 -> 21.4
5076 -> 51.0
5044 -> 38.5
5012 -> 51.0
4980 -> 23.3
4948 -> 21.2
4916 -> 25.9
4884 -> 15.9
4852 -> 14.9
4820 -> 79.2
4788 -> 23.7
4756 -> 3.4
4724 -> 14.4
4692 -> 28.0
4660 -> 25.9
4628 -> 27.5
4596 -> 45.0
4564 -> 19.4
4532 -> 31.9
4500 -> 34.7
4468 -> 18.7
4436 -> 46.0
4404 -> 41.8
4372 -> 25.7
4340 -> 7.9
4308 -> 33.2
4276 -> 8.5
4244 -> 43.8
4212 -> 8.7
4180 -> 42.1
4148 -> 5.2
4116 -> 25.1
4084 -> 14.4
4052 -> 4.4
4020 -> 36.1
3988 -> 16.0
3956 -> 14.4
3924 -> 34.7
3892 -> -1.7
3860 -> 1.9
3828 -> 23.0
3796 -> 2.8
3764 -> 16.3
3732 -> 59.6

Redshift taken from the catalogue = 0.29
